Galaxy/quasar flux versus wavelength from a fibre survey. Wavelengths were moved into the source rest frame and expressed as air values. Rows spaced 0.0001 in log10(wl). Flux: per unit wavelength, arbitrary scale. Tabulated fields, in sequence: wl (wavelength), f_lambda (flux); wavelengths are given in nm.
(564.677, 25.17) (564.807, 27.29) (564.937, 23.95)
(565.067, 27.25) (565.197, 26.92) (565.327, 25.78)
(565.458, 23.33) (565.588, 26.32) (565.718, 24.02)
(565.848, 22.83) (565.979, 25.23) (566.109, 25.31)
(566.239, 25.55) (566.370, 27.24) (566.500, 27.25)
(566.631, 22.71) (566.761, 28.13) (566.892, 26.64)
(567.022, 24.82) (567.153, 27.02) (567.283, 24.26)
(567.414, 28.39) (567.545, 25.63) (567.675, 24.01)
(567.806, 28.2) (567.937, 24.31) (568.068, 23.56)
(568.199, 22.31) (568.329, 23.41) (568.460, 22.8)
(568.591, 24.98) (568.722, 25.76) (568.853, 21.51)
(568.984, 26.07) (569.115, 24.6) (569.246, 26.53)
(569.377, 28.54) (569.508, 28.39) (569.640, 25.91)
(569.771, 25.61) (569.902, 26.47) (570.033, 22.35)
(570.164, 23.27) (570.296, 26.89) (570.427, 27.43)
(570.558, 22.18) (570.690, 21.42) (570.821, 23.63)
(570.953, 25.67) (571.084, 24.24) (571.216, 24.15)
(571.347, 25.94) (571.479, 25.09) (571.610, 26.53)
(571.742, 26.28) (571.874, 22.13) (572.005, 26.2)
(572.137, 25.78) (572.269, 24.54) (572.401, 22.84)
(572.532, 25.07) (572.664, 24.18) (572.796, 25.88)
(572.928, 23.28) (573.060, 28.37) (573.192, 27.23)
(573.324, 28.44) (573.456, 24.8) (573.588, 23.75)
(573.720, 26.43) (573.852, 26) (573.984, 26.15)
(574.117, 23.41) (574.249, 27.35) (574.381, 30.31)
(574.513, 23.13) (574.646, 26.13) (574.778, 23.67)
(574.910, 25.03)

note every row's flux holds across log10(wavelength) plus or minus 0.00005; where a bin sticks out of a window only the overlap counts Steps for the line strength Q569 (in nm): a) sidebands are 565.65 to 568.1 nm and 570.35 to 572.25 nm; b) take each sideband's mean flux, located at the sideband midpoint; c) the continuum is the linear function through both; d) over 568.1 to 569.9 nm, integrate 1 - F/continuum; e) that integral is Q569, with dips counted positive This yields 0.00 nm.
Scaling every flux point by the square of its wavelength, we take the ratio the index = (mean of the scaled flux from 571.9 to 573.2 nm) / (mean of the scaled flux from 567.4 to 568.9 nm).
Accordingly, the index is 1.0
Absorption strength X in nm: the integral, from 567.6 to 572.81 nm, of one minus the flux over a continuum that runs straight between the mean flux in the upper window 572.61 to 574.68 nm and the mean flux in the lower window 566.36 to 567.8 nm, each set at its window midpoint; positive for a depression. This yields 0.23 nm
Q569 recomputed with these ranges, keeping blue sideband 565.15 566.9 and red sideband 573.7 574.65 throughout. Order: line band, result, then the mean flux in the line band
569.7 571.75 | 0.08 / 24.8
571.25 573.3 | 0.05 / 25.3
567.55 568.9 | 0.08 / 24.2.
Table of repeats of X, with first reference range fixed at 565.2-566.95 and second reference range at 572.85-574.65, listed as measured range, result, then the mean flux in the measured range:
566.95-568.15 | 0.001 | 25.5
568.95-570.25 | -0.003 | 25.8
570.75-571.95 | 0.047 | 24.9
